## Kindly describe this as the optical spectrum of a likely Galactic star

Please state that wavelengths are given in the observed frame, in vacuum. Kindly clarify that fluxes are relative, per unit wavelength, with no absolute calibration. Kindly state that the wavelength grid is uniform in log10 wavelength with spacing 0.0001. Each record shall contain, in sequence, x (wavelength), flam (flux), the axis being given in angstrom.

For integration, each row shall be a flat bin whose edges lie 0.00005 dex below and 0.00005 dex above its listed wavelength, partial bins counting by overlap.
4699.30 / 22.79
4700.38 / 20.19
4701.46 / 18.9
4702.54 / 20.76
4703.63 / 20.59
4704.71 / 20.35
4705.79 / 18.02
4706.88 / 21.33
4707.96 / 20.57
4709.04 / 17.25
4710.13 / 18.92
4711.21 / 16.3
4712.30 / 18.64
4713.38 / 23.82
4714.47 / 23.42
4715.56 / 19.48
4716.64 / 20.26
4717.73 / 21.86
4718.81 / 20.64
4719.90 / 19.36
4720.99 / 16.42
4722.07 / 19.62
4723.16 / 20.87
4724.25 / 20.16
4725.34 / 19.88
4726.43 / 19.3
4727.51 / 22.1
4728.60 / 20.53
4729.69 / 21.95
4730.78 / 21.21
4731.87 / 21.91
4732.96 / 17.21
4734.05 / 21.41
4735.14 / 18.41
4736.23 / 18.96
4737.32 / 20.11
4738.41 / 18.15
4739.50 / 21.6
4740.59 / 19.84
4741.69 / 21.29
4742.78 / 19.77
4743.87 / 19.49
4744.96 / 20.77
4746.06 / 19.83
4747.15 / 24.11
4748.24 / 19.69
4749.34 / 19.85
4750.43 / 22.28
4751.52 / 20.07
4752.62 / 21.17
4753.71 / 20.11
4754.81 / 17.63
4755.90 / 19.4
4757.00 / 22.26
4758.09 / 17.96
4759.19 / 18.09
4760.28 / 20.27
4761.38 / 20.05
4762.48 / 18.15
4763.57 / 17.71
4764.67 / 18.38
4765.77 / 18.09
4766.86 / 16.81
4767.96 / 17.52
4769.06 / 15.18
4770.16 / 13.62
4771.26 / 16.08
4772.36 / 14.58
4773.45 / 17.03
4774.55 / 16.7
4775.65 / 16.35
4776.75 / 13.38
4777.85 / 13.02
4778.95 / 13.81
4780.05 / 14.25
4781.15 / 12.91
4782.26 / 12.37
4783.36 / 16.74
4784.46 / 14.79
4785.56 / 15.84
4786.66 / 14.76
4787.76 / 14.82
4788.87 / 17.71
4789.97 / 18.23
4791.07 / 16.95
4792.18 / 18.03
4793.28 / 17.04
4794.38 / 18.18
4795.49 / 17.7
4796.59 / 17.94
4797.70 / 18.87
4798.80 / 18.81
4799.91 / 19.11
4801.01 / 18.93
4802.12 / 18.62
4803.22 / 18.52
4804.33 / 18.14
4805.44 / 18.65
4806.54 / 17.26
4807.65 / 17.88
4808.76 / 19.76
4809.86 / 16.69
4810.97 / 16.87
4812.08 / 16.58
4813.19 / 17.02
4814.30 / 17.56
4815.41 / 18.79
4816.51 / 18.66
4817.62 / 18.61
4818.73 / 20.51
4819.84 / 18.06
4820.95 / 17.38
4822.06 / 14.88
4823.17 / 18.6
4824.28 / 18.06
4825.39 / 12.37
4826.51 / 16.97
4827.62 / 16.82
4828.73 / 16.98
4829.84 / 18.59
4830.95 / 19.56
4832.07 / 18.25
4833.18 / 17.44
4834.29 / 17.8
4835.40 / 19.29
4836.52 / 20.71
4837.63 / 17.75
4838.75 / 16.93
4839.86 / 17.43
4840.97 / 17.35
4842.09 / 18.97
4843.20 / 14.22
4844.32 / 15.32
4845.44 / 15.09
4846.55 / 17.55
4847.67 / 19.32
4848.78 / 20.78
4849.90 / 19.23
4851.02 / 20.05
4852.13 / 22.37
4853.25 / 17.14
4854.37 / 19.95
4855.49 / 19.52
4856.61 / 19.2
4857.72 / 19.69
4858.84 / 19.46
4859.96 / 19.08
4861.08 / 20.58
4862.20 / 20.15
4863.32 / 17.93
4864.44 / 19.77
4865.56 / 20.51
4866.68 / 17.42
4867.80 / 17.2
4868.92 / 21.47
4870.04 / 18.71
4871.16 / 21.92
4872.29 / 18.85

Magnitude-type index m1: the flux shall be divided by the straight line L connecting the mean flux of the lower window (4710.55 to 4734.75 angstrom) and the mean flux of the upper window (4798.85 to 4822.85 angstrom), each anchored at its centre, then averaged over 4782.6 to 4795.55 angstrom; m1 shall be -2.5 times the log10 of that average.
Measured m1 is 0.12 mag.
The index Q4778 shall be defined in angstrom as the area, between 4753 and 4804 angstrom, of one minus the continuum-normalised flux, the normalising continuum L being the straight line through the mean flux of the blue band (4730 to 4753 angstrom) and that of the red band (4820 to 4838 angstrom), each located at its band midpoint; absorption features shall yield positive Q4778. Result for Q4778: 5.7 angstrom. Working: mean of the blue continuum 20.3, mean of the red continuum 17.6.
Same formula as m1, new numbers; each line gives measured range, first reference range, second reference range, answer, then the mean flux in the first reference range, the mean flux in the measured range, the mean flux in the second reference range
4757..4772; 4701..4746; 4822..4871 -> 0.107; 20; 17.7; 18.4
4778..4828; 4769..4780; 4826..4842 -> -0.044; 14.9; 17.1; 18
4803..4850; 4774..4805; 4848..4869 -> 0.023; 16.5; 17.7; 19.5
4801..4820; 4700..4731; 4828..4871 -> 0.054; 20.1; 18.2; 18.7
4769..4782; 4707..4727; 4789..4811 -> 0.261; 19.9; 14.7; 18.1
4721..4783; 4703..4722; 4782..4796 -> -0.026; 19.8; 18.6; 16.5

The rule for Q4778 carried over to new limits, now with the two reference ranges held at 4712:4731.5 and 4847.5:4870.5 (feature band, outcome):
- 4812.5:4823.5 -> 1.0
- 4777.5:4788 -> 3.0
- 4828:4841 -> 1.0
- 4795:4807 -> 0.9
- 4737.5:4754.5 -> -0.1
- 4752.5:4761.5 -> 0.3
